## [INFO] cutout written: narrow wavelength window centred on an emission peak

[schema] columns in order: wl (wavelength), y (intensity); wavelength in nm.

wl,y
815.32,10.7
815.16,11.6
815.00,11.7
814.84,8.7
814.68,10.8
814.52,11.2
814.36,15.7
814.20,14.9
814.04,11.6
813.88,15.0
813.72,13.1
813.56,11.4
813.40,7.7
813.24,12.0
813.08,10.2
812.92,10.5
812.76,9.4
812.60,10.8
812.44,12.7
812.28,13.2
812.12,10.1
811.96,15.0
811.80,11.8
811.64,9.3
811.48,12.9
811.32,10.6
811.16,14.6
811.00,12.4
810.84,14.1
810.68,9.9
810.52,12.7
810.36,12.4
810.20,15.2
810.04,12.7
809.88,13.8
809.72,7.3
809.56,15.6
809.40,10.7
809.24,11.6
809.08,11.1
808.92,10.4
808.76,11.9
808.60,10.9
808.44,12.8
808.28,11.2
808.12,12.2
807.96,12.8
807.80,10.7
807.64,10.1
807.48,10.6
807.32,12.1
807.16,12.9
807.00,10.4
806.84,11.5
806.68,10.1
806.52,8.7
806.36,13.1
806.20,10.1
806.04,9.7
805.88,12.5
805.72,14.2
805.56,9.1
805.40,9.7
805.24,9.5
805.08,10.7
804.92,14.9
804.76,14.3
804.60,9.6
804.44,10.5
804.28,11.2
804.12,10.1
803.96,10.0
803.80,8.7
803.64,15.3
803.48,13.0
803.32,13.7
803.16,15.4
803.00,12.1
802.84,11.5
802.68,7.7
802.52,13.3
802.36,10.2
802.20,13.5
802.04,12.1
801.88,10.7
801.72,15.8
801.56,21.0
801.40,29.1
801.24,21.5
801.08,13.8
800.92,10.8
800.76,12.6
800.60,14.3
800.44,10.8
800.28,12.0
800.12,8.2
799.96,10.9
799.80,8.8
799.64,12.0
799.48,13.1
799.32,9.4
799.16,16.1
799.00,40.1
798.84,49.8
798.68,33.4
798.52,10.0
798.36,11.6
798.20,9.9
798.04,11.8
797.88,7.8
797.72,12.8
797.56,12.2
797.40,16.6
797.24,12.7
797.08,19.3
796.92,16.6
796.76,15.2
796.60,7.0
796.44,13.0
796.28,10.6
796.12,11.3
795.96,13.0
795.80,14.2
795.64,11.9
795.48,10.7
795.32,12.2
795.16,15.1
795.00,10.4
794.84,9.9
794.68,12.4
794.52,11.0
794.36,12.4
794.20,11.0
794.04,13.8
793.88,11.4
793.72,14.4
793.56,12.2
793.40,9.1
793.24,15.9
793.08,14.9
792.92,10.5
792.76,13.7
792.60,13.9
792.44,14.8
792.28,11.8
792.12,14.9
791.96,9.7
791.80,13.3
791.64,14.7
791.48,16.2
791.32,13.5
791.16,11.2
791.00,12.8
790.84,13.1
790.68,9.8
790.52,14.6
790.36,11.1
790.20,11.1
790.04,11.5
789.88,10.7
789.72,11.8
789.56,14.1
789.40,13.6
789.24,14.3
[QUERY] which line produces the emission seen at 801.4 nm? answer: [N II]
